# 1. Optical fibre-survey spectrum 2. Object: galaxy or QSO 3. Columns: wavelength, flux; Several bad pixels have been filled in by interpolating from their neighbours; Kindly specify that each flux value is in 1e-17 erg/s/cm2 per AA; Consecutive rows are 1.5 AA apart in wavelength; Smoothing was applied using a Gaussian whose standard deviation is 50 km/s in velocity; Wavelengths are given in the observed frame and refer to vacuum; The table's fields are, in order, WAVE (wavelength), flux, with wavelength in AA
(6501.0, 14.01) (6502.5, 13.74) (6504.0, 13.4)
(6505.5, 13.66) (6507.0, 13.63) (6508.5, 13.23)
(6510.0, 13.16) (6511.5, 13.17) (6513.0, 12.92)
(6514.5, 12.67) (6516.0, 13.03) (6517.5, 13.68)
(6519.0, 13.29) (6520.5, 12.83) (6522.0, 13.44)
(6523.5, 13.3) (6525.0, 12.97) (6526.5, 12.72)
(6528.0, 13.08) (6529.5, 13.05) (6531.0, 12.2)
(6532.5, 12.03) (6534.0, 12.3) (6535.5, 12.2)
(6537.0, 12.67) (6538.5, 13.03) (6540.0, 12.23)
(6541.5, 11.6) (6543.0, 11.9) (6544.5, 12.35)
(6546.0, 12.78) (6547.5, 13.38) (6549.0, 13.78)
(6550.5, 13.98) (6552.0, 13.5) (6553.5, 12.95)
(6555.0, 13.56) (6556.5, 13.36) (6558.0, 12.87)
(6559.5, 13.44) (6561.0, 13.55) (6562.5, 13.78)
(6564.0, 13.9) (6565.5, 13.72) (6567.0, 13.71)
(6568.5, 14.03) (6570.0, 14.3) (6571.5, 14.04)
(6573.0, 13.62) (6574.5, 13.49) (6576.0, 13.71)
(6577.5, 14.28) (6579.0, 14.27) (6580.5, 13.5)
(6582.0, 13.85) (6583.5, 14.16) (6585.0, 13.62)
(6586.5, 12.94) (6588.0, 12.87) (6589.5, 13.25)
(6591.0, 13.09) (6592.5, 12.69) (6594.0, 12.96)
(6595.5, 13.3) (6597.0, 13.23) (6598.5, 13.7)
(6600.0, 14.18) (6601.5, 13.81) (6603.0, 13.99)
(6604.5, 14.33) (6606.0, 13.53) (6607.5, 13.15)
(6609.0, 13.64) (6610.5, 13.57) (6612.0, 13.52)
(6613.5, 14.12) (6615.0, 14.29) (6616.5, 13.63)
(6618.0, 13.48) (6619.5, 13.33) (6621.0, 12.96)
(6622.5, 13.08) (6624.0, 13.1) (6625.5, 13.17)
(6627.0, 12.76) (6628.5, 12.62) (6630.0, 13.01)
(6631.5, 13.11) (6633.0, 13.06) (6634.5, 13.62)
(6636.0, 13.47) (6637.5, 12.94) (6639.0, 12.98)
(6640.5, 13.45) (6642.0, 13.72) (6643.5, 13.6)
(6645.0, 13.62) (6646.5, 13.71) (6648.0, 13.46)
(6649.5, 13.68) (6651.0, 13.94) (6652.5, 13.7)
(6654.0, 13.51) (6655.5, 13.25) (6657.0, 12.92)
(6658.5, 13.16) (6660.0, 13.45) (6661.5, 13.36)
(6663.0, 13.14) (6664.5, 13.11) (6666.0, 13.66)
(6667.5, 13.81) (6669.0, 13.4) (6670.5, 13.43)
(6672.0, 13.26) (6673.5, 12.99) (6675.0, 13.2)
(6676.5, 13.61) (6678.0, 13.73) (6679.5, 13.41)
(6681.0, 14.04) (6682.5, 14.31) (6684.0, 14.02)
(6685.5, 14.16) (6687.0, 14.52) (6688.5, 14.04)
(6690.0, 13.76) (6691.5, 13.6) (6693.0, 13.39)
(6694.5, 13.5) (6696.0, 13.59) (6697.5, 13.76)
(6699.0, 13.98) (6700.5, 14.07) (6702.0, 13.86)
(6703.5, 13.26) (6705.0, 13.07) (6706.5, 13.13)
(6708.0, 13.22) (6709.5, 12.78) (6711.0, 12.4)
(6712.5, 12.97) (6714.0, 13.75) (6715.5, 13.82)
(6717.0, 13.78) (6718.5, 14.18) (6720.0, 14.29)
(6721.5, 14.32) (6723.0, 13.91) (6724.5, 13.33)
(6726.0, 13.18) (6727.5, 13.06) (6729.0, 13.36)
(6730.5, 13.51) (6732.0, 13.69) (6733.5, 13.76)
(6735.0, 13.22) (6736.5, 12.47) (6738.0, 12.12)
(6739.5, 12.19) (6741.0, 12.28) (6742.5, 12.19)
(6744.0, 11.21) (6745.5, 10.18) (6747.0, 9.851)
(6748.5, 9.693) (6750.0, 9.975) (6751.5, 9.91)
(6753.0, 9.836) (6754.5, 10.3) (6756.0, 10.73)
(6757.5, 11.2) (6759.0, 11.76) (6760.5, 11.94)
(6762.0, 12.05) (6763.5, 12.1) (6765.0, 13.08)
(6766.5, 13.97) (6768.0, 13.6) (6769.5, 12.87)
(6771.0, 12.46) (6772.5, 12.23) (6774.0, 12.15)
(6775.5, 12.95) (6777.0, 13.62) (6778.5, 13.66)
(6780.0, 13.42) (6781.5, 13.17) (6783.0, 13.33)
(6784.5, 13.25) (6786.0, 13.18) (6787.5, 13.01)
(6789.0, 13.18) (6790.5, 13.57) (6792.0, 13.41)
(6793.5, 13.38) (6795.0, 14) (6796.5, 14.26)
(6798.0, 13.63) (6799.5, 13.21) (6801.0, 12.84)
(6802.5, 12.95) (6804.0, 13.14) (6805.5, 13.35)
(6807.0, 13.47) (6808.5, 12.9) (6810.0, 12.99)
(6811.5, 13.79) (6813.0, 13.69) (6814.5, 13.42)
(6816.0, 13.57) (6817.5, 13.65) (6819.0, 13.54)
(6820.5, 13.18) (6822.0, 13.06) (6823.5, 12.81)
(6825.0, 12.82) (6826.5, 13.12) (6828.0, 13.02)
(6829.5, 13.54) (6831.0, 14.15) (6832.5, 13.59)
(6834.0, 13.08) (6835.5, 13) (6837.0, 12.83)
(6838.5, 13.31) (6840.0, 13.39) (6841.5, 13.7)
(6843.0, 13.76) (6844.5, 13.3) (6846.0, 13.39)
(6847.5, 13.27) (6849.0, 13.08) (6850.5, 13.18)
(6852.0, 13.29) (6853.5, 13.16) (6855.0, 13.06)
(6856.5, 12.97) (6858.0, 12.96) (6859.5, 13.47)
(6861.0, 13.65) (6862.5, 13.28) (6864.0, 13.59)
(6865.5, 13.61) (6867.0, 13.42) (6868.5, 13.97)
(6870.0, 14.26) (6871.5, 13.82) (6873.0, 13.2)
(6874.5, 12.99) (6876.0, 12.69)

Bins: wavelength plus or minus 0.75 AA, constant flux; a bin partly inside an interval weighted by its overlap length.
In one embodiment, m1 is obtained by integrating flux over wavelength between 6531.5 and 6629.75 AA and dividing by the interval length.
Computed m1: 13.3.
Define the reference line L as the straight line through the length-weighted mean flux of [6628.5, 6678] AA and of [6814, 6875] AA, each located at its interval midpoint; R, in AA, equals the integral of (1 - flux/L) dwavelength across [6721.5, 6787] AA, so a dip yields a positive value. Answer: 5.0 AA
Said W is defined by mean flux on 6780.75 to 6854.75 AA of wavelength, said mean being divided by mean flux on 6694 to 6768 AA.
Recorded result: 1.06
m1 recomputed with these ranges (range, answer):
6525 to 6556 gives 12.8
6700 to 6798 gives 12.7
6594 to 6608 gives 13.7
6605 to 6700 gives 13.5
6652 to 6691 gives 13.6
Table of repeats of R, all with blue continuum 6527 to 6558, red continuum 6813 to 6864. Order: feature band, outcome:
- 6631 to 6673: -1.4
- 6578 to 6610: -1.6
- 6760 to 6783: 0.5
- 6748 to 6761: 2.5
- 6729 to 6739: 0.0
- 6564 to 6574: -0.8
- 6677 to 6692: -1.1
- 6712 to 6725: -0.7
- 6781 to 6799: -0.3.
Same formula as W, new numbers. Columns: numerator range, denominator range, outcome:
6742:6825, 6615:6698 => 0.94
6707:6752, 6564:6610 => 0.93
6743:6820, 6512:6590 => 0.95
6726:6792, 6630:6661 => 0.92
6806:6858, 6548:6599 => 0.98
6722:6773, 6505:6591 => 0.91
